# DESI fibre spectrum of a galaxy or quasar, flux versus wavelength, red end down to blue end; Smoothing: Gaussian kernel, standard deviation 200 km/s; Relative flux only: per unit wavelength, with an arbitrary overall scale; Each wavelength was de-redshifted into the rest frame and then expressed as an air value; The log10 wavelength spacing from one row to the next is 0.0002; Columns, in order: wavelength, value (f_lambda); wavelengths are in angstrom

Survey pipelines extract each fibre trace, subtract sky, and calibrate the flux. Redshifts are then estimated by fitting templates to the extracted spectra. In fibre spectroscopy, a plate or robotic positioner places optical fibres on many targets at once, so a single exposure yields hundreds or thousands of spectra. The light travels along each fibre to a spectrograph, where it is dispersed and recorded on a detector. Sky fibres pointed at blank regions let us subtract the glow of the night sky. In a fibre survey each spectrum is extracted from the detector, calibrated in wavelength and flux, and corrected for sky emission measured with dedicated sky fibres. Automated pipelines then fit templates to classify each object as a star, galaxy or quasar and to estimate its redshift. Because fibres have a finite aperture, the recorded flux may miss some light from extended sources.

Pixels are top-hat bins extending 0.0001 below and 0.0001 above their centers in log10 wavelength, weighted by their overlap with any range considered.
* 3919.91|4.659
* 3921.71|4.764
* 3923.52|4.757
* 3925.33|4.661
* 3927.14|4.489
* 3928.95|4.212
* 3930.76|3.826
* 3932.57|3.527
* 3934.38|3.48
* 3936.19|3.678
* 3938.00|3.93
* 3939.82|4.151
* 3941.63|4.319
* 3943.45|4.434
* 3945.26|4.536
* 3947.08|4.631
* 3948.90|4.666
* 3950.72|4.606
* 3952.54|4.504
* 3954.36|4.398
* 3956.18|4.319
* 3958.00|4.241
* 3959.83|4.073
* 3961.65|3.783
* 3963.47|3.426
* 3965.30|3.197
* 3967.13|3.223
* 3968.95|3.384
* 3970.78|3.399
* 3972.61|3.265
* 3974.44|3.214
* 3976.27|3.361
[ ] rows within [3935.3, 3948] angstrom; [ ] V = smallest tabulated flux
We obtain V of 3.678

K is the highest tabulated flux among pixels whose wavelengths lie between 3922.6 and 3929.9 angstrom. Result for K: 4.757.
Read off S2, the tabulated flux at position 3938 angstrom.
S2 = 3.93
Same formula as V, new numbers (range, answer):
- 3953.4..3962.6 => 3.783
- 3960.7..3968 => 3.197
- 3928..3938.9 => 3.48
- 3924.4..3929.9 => 4.212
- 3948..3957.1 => 4.319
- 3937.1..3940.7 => 3.93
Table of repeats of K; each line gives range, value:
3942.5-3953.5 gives 4.666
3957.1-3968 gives 4.241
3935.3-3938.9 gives 3.93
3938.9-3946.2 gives 4.536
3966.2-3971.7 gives 3.399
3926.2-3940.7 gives 4.489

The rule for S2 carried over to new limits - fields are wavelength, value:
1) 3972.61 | 3.265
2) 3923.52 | 4.757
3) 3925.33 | 4.661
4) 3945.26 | 4.536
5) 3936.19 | 3.678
